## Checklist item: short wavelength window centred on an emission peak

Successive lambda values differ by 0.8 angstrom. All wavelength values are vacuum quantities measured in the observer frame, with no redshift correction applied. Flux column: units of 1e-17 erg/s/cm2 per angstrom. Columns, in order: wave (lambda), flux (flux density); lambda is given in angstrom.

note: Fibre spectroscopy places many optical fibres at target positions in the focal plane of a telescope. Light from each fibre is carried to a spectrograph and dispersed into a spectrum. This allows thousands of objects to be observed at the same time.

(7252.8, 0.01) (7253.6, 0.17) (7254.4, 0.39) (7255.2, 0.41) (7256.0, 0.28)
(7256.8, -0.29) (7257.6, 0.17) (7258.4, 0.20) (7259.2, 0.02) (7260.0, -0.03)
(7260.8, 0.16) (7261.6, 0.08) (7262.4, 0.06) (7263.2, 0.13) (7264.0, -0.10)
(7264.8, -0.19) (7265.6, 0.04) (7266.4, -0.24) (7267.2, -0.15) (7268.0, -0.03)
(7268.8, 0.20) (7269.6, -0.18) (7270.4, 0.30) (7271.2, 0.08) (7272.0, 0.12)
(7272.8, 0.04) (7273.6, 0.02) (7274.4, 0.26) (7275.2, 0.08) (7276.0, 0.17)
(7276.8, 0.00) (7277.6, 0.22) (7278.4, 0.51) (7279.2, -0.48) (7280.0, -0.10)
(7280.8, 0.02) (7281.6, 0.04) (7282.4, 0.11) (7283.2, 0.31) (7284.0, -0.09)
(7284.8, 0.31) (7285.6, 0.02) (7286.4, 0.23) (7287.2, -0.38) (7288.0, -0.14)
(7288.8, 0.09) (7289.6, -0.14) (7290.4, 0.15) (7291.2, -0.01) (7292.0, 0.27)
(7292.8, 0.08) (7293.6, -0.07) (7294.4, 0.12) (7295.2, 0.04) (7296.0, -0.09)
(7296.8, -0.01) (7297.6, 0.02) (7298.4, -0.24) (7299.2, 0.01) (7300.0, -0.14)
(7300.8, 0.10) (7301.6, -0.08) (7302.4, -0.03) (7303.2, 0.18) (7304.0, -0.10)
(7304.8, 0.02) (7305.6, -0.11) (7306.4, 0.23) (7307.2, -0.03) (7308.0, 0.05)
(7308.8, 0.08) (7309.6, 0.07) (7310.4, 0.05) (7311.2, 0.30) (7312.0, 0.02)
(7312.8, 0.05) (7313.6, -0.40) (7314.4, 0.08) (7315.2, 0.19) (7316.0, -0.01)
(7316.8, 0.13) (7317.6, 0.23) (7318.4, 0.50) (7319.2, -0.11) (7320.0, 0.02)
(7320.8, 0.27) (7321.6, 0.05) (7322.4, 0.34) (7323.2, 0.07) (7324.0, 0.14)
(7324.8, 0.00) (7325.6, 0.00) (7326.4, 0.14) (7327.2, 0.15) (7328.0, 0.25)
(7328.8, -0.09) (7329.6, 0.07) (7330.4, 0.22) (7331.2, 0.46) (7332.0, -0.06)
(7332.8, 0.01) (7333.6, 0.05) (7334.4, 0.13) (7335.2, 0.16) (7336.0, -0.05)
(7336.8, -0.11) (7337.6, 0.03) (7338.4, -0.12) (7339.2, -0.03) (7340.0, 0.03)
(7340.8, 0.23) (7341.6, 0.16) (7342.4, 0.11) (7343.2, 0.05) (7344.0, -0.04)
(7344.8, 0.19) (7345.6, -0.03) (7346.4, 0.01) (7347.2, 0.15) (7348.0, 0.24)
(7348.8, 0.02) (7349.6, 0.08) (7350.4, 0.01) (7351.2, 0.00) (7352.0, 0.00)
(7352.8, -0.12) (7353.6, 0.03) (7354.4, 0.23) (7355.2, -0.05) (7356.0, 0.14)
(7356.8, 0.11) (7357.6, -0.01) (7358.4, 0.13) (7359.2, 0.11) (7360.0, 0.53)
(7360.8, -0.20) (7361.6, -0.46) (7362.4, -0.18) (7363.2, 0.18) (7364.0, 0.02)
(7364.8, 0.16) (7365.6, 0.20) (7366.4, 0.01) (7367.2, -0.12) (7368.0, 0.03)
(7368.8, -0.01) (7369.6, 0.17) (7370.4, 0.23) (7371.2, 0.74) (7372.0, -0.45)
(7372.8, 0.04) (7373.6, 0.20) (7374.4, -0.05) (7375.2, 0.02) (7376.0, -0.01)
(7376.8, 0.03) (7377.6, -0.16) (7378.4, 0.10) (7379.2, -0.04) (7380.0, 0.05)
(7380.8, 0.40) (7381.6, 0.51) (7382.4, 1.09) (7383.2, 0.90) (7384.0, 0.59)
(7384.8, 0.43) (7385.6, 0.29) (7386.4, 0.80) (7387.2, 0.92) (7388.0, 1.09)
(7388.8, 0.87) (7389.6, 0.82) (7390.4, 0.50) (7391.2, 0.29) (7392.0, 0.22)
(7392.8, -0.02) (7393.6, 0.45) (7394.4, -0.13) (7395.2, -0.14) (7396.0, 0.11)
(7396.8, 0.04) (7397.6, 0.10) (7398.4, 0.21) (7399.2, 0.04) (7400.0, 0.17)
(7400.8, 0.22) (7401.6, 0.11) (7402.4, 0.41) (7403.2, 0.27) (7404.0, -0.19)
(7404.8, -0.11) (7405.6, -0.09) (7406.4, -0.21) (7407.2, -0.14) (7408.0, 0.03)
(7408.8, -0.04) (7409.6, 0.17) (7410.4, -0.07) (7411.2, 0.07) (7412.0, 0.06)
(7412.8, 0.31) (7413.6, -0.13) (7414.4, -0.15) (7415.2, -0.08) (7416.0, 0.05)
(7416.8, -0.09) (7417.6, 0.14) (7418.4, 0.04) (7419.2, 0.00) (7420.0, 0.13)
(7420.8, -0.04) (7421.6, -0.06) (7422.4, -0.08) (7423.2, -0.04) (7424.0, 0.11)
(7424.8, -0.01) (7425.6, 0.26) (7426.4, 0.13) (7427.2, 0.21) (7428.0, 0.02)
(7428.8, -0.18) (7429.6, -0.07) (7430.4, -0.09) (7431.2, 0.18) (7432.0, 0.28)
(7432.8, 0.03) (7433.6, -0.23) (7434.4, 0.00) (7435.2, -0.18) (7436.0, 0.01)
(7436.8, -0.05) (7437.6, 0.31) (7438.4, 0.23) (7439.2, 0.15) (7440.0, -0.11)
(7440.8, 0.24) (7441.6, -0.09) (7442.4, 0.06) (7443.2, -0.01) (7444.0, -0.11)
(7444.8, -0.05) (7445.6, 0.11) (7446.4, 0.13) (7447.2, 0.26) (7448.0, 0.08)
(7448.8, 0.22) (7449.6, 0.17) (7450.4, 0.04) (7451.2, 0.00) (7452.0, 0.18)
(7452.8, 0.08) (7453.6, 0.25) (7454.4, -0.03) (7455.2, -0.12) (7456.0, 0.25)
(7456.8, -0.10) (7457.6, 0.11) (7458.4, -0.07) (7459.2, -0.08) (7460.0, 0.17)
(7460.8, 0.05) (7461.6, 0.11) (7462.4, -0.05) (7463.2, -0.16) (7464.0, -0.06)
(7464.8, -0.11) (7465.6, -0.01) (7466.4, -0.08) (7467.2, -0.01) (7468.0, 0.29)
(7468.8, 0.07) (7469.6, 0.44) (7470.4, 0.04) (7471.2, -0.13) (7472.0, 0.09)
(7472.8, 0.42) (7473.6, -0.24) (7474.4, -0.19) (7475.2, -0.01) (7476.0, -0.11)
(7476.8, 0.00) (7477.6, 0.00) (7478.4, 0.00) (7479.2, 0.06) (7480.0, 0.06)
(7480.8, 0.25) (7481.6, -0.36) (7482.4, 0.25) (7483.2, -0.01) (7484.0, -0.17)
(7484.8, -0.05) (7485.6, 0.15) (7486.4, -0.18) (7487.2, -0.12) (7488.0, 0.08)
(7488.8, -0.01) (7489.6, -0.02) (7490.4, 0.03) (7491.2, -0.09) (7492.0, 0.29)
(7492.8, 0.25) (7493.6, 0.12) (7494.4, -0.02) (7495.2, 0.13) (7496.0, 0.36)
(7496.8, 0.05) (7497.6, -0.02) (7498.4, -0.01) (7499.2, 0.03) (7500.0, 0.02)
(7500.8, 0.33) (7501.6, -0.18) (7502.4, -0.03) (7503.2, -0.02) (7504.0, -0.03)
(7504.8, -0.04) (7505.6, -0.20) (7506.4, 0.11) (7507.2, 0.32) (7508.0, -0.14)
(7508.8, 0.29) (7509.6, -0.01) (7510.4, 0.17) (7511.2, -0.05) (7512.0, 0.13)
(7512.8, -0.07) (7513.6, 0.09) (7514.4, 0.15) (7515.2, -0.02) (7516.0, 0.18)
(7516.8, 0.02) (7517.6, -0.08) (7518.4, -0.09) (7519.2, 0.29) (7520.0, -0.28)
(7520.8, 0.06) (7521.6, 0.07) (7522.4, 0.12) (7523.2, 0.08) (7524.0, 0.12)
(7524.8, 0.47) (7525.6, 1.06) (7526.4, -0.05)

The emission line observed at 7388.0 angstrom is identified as [O II]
